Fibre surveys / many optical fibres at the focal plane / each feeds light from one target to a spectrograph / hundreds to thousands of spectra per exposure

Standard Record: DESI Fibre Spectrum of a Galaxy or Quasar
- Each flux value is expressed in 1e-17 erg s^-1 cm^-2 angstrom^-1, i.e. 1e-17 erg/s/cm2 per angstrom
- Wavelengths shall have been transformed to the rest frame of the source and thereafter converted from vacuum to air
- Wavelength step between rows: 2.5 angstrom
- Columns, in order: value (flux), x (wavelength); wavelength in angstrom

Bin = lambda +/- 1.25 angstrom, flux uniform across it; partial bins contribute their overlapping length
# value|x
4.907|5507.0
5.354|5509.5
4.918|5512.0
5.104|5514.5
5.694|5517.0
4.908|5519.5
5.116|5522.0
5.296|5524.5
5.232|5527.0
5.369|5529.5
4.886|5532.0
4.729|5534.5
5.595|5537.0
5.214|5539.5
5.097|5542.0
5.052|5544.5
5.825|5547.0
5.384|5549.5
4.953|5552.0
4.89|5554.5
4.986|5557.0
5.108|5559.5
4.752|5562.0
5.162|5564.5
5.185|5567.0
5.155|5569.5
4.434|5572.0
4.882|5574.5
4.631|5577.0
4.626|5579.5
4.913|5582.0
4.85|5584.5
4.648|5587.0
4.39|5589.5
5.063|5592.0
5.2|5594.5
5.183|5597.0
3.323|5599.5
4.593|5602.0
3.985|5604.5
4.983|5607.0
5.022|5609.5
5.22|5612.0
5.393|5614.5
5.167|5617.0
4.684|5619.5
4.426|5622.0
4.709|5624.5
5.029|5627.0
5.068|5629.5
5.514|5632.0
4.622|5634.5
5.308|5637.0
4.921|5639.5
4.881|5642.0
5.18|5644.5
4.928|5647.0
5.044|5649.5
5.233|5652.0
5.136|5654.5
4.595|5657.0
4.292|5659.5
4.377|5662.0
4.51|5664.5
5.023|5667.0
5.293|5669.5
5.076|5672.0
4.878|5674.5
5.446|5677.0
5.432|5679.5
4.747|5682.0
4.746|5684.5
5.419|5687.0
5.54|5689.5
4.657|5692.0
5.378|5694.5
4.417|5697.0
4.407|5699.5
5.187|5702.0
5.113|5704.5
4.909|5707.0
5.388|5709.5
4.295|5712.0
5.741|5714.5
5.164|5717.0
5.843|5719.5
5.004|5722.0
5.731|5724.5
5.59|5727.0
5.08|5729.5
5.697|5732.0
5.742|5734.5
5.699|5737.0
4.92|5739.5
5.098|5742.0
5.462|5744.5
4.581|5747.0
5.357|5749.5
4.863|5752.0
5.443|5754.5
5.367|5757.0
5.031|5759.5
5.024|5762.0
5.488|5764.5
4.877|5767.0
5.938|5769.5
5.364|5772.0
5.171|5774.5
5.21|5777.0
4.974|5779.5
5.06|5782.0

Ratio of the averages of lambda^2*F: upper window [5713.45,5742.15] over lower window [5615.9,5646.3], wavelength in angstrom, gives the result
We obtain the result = 1.14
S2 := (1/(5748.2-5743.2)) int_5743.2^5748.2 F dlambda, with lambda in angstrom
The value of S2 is 5.03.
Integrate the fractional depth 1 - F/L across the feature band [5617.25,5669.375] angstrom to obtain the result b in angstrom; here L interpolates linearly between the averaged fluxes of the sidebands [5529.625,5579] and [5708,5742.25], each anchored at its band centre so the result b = 3.2 angstrom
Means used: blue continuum 5.05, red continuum 5.36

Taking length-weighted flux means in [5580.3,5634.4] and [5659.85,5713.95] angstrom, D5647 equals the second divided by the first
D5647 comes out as 1.0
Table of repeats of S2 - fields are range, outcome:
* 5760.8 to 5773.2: 5.34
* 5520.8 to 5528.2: 5.22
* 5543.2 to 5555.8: 5.22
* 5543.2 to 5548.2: 5.43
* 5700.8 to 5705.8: 5.15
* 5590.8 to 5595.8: 5.13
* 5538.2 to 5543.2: 5.16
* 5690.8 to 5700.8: 4.72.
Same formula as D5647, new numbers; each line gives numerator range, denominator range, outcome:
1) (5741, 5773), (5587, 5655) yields 1.07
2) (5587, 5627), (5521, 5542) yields 0.92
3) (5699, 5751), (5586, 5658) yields 1.08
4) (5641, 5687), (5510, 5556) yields 0.95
